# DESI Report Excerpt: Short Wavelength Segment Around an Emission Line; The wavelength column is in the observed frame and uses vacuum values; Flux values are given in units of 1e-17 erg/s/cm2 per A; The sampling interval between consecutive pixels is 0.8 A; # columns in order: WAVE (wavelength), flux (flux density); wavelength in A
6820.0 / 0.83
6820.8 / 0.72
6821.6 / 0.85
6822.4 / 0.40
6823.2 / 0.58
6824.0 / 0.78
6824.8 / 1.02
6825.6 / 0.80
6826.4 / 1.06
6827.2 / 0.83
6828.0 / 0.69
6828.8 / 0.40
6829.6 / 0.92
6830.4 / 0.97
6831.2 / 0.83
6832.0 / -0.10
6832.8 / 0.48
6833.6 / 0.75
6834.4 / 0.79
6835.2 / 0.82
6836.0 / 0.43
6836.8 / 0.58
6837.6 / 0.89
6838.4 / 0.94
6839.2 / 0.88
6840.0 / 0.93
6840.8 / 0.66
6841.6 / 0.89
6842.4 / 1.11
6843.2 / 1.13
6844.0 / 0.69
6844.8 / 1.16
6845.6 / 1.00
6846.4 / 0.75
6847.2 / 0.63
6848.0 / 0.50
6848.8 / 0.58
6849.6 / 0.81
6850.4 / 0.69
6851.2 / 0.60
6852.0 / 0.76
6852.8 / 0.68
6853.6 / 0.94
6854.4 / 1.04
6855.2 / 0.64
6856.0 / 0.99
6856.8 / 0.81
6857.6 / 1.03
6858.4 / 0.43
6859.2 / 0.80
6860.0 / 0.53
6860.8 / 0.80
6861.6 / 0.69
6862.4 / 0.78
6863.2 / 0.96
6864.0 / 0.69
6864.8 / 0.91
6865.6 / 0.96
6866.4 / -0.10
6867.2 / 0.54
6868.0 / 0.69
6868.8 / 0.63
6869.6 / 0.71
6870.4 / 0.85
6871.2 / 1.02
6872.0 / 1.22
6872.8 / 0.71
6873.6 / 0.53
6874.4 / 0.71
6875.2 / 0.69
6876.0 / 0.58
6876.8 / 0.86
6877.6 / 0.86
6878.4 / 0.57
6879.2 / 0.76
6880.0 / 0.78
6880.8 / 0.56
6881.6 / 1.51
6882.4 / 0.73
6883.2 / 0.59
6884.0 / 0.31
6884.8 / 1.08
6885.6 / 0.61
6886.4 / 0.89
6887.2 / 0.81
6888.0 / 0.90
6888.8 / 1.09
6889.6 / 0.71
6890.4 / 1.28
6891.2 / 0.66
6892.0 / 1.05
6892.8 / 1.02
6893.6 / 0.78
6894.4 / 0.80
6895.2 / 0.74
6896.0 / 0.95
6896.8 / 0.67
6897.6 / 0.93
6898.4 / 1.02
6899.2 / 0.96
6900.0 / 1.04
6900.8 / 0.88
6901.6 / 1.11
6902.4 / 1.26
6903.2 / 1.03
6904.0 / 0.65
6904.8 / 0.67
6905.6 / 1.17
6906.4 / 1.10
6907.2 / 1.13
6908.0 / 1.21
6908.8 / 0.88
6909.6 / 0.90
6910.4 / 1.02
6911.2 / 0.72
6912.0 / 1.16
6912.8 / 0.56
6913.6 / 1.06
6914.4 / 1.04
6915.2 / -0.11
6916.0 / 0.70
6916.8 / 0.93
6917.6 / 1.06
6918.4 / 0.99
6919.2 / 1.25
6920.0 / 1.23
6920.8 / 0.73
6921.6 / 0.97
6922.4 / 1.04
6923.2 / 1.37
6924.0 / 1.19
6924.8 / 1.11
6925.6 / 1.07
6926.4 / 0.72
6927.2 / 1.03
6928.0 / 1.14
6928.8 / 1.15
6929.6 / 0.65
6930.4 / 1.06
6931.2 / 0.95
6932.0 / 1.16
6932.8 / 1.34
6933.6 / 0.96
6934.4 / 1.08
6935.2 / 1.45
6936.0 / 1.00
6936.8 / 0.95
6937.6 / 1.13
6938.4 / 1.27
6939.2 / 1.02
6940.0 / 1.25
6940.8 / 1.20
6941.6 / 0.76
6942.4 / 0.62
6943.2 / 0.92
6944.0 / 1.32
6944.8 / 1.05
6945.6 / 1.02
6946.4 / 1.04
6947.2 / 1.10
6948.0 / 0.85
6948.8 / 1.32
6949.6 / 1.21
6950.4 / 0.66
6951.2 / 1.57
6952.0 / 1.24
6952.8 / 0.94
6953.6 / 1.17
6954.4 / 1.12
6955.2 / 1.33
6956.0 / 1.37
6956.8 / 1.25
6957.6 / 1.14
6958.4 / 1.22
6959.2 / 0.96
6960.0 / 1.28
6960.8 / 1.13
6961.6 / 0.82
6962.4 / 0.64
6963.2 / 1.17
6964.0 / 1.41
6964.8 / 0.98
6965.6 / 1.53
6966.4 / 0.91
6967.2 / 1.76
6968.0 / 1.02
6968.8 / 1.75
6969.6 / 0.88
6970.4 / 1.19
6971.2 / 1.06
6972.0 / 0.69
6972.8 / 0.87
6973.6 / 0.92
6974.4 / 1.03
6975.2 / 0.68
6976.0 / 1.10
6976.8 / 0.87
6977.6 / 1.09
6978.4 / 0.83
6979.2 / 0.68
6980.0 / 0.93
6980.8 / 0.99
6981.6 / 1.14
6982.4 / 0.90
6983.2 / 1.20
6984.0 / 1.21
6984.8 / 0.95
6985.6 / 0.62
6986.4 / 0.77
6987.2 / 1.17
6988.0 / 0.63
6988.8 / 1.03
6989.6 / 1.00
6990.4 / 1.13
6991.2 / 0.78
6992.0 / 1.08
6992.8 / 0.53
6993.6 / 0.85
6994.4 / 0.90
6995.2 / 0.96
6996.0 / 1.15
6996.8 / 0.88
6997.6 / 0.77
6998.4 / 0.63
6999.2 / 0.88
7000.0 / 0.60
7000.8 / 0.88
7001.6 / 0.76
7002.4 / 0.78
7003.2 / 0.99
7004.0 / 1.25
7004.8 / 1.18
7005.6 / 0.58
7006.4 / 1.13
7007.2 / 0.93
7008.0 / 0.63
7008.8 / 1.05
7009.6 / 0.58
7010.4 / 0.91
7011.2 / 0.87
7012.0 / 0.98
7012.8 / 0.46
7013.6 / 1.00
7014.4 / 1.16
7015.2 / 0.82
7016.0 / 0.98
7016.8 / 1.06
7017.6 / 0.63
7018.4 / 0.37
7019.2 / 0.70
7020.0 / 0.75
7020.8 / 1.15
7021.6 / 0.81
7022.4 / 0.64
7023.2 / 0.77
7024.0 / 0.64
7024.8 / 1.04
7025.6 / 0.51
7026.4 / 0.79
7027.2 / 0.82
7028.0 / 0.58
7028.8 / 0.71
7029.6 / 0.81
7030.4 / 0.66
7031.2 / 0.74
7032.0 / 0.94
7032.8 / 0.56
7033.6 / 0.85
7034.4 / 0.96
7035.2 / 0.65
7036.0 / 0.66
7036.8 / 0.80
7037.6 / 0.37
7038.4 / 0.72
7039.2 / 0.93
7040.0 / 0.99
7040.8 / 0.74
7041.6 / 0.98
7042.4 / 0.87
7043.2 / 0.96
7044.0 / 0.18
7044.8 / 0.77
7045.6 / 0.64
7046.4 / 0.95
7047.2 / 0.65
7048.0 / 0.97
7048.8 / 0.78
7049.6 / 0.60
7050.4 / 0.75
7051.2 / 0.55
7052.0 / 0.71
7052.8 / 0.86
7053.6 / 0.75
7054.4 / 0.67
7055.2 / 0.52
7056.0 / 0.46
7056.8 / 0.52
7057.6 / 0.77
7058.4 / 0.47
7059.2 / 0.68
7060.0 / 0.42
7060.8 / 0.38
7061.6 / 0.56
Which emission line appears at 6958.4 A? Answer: Mg II 2798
